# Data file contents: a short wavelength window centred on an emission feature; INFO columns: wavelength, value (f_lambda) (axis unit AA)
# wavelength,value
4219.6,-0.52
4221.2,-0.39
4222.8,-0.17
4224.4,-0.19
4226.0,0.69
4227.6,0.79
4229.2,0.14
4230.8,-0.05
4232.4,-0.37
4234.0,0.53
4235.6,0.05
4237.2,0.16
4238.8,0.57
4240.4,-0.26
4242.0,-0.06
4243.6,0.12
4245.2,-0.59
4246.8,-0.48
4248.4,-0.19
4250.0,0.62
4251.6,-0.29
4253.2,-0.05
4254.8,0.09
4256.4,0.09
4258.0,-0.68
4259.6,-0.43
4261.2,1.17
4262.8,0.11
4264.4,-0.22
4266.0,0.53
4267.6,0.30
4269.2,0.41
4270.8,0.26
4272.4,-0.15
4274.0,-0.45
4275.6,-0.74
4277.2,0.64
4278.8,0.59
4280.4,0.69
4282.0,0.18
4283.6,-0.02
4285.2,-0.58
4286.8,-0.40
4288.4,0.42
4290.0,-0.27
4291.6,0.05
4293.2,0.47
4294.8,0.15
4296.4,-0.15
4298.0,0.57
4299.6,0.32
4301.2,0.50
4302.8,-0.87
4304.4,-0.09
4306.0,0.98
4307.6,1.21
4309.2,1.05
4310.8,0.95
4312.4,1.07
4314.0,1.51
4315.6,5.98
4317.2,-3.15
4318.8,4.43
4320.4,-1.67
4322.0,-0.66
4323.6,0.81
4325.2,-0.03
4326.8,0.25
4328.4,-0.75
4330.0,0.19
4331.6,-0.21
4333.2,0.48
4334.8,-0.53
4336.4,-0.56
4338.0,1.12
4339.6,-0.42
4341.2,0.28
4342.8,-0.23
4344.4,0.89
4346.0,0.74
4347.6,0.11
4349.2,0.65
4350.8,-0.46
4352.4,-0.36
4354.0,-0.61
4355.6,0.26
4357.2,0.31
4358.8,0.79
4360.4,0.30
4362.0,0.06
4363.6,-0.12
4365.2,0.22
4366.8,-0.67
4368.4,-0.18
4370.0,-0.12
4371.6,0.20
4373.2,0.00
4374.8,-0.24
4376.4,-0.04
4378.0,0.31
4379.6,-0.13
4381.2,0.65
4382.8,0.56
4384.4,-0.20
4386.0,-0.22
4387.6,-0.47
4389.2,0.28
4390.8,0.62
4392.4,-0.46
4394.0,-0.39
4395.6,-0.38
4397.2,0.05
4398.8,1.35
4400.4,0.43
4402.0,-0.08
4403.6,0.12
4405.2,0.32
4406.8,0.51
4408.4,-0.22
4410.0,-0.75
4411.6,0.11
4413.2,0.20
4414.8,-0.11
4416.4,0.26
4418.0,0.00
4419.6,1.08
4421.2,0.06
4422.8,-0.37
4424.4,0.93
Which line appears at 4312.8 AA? Mg II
